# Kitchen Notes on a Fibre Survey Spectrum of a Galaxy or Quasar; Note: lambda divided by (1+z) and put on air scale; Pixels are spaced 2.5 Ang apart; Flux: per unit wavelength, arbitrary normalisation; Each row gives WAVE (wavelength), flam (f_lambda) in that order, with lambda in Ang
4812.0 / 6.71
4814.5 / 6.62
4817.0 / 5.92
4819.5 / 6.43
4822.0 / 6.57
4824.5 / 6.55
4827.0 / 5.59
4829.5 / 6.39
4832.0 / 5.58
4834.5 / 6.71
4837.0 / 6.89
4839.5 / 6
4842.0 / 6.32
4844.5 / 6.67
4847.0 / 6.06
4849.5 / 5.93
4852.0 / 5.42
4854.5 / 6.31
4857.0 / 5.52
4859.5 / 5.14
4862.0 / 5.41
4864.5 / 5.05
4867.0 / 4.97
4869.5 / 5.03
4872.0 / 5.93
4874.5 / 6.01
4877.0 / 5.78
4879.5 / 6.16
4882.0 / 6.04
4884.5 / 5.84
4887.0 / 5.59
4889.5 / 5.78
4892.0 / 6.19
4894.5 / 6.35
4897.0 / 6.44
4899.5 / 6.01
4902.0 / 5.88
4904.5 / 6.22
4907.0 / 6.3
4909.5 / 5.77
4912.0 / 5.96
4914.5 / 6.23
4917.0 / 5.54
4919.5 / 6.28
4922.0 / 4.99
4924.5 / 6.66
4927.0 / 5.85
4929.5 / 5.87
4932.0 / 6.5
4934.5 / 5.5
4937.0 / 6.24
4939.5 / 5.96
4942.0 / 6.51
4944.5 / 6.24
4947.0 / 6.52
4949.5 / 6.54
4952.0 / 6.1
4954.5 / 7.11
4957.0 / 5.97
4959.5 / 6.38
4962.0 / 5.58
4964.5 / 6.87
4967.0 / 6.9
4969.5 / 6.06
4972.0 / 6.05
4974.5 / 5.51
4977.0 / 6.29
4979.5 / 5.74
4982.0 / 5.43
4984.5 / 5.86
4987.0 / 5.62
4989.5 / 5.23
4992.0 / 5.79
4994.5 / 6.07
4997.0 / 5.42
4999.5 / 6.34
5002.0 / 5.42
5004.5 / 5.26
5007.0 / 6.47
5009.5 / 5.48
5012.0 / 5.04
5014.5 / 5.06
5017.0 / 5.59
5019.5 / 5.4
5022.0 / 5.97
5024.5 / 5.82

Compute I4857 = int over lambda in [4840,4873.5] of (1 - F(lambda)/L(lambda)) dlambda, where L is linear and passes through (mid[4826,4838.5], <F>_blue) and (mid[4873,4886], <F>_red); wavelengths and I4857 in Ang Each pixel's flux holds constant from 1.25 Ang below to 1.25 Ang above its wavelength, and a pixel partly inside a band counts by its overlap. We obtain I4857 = 2.3 Ang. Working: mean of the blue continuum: 6.24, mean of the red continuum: 5.96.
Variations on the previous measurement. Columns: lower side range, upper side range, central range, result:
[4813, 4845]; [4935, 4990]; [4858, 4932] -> 4.5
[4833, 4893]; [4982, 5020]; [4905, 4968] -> -5.0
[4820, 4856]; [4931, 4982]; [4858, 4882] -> 2.6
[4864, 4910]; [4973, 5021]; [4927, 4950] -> -1.7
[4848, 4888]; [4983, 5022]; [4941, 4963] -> -2.8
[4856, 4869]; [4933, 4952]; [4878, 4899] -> -2.0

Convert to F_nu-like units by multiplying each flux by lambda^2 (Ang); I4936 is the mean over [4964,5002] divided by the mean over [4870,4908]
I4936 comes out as 1.0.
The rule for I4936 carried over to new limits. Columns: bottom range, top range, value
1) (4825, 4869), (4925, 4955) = 1.10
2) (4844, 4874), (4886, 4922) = 1.09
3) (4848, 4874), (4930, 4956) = 1.19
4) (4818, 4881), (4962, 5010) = 1.05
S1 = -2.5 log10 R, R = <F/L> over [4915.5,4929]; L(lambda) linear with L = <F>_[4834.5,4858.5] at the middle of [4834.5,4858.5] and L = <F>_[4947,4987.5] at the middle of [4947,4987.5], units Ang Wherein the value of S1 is 0.050 mag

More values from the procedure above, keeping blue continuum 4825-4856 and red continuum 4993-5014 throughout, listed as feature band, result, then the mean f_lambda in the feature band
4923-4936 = -0.03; 6.06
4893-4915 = -0.03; 6.13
